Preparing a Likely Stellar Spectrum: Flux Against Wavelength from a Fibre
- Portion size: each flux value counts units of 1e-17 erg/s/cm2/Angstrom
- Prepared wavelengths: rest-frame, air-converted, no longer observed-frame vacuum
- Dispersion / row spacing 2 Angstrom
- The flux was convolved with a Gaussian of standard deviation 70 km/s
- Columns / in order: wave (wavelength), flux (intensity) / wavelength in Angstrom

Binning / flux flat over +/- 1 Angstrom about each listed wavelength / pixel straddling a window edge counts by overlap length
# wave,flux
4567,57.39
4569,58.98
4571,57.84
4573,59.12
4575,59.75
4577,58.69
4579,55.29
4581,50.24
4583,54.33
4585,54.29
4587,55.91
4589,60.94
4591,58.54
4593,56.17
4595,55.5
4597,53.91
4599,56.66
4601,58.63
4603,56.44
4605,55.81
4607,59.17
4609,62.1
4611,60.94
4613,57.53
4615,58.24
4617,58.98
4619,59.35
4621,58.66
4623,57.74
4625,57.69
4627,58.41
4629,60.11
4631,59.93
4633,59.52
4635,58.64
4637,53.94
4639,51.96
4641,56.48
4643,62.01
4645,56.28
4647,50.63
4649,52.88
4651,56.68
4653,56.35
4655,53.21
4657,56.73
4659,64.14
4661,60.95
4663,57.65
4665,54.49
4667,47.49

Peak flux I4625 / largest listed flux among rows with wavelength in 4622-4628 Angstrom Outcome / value 58.41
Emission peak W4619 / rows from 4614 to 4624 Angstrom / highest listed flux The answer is 59.35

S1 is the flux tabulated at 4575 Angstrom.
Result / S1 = 59.75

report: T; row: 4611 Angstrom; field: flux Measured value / 60.94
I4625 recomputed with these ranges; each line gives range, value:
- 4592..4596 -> 56.17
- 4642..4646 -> 62.01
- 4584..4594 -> 60.94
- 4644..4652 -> 56.68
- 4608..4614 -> 62.1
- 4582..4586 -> 54.33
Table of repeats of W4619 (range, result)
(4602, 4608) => 59.17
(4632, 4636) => 59.52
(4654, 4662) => 64.14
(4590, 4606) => 58.63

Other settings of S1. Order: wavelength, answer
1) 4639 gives 51.96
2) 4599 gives 56.66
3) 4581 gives 50.24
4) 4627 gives 58.41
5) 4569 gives 58.98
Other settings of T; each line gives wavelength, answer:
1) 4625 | 57.69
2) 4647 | 50.63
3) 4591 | 58.54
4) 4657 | 56.73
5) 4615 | 58.24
